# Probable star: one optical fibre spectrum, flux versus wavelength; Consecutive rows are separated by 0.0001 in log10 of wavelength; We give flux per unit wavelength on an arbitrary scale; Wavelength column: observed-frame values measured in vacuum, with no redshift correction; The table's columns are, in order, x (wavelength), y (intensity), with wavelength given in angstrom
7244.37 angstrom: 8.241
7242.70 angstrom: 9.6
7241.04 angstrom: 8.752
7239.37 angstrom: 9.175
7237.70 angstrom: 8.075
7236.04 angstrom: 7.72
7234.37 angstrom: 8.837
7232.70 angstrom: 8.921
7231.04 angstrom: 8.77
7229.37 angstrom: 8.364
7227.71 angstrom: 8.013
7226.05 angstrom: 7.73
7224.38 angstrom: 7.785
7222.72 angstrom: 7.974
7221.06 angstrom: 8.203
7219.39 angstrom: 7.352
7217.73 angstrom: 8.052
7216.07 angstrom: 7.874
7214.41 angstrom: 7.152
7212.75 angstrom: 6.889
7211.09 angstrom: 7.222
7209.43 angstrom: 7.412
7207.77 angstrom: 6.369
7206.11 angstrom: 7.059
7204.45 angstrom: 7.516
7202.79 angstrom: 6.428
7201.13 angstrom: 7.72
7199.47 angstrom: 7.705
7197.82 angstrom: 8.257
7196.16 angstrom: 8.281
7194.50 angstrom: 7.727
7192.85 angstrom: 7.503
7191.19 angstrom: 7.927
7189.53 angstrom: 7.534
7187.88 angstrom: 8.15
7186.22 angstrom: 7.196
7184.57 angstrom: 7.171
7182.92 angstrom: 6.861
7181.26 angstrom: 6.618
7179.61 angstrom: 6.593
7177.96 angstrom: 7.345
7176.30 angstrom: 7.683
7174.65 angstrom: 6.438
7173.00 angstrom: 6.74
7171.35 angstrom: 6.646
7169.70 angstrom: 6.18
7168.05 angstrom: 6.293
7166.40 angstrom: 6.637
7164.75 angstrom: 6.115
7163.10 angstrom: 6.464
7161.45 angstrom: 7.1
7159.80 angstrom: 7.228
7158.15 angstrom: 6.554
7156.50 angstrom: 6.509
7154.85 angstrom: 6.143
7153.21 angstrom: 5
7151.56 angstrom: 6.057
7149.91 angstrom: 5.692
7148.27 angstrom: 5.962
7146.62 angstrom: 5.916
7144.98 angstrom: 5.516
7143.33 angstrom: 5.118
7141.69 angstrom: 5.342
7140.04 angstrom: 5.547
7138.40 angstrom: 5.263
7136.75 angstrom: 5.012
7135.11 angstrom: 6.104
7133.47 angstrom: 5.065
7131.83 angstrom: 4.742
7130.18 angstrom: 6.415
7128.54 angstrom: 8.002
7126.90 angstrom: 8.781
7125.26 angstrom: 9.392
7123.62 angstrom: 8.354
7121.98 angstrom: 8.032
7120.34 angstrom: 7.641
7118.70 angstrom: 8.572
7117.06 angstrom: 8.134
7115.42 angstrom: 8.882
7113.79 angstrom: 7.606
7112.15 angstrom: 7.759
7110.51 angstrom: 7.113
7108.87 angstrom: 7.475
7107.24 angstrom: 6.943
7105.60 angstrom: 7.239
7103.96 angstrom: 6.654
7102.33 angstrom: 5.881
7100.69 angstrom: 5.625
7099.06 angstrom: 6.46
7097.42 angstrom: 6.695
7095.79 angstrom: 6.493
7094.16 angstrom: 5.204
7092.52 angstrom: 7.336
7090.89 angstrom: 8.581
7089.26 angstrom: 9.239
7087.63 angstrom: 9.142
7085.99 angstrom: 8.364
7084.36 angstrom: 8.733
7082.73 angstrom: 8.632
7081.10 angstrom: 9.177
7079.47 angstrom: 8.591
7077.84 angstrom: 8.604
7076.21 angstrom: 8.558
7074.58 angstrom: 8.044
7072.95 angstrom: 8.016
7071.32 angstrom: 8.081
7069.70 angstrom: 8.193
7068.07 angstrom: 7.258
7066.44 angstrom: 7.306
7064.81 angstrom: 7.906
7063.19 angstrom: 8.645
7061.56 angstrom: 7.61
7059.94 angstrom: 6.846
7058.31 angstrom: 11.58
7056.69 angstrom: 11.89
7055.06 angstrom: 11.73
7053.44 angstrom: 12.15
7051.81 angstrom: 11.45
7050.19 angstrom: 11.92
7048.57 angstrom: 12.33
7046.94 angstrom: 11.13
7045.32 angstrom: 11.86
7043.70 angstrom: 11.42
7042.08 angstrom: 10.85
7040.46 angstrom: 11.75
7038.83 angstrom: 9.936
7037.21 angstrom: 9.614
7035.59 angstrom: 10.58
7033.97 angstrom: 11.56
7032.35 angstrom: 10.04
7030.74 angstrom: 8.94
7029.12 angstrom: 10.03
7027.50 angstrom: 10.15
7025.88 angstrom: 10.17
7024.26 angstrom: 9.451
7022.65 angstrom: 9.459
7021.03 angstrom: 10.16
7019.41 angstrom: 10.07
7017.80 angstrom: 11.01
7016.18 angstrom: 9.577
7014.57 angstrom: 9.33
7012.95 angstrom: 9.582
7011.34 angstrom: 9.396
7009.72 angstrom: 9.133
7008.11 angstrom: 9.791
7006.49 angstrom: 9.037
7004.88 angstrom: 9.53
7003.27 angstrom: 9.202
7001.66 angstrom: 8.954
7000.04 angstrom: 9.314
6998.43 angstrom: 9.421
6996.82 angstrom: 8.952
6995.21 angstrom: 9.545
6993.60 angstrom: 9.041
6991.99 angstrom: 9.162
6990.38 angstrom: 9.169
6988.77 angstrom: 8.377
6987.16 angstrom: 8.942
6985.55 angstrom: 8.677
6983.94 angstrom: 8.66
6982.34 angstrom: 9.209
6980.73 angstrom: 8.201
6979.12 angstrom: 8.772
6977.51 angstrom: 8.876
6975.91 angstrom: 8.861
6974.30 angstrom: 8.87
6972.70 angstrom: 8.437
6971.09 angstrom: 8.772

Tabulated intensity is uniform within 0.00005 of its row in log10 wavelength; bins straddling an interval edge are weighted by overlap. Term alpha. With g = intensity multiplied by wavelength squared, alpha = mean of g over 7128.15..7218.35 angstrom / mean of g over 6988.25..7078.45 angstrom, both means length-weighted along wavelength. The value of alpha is 0.72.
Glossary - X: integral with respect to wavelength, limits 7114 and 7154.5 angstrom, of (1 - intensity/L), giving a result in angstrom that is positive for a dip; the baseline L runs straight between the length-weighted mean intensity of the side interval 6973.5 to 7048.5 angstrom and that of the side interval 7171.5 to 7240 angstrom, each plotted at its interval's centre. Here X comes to 8.6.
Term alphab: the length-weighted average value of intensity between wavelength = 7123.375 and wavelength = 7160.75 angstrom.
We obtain 6.22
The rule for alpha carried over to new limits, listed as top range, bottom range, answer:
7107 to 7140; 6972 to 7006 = 0.84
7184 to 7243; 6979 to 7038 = 0.88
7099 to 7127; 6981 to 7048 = 0.80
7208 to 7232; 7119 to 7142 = 1.17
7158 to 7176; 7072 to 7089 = 0.79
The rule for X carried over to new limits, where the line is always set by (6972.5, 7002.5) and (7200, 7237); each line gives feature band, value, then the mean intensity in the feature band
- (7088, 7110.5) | 3.7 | 6.96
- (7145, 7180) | 6.9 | 6.42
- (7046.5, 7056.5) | -3.8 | 11.8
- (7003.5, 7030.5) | -2.9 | 9.71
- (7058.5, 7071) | 0.9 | 7.89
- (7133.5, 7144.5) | 3.7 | 5.38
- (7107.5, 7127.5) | 0.3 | 8.11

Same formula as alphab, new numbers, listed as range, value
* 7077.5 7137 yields 7.49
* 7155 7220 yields 7.13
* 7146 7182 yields 6.45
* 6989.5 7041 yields 9.71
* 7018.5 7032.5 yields 9.83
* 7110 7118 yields 7.94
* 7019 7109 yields 9.07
